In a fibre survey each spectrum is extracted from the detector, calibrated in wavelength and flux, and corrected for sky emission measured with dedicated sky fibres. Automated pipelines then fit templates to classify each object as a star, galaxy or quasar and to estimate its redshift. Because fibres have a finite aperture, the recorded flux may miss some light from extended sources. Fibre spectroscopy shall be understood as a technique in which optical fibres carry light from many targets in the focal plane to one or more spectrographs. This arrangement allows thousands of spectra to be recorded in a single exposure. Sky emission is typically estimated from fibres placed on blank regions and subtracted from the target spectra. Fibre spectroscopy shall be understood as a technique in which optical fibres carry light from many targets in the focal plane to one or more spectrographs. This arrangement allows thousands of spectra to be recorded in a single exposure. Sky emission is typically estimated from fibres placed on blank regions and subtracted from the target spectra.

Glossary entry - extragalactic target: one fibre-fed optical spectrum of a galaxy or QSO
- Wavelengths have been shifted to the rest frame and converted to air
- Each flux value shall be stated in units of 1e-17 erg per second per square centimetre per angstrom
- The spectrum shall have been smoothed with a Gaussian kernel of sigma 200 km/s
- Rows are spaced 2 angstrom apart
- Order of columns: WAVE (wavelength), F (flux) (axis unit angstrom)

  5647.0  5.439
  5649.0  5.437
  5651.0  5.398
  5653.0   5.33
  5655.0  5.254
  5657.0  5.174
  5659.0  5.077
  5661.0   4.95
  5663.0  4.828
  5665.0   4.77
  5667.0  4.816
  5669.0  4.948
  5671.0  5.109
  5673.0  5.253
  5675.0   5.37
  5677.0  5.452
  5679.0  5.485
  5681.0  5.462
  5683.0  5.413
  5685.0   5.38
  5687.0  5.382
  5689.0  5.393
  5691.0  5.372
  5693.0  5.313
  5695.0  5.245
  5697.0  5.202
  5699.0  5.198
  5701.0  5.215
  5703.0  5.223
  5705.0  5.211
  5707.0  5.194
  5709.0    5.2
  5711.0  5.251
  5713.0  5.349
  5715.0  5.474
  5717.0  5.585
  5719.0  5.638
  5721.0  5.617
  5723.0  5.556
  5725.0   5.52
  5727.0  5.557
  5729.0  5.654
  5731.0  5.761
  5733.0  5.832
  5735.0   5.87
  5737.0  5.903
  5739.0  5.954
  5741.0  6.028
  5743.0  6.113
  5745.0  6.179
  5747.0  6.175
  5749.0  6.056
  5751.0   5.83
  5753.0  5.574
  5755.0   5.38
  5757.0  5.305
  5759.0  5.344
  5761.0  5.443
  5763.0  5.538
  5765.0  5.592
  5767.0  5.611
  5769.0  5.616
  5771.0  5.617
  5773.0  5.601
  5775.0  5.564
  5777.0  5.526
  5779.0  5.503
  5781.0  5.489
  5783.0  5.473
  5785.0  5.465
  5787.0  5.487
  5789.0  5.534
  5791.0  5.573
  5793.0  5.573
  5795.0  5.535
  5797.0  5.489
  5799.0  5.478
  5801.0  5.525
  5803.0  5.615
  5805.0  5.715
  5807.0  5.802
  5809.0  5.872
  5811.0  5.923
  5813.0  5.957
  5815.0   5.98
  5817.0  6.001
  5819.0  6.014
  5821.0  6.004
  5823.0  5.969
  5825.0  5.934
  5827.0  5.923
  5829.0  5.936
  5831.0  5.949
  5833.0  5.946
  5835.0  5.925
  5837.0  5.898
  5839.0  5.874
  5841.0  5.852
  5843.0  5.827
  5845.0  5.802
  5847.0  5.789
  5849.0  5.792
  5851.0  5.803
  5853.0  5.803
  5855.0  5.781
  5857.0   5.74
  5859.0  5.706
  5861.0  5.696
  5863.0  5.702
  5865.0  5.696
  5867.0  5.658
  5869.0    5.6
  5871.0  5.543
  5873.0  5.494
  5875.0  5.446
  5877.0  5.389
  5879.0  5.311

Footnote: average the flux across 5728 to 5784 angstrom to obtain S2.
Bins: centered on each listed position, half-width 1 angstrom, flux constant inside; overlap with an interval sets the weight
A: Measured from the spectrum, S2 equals 5.7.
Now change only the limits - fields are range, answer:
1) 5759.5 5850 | 5.72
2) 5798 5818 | 5.79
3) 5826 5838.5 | 5.93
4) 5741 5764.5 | 5.73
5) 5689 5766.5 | 5.56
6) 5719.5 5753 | 5.84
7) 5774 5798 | 5.52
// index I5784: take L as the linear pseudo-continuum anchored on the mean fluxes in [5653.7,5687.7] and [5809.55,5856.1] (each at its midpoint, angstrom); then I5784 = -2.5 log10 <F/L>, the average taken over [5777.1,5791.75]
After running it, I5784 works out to 0.04 mag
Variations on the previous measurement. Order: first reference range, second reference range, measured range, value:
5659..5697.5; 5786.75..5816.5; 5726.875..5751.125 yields -0.093 mag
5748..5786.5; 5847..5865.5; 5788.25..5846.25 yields -0.027 mag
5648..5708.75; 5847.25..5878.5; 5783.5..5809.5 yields -0.016 mag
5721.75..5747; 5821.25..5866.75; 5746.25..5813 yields 0.044 mag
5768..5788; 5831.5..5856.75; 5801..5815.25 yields -0.025 mag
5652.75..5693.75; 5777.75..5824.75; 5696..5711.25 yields 0.024 mag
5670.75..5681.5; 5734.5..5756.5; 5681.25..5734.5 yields 0.038 mag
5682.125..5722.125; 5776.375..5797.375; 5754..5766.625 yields 0.004 mag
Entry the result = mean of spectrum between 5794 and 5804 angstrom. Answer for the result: 5.53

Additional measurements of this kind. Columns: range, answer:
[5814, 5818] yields 5.99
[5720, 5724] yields 5.59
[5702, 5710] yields 5.21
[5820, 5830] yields 5.95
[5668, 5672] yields 5.03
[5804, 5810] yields 5.8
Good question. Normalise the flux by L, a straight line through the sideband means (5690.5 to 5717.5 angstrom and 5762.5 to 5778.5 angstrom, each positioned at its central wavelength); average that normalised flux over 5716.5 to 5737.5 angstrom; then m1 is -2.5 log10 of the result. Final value -0.057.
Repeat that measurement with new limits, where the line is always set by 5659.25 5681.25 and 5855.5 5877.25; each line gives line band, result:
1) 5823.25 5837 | -0.08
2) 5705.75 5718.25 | -0.02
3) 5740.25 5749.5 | -0.15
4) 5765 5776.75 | -0.04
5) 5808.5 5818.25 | -0.09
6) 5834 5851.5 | -0.05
